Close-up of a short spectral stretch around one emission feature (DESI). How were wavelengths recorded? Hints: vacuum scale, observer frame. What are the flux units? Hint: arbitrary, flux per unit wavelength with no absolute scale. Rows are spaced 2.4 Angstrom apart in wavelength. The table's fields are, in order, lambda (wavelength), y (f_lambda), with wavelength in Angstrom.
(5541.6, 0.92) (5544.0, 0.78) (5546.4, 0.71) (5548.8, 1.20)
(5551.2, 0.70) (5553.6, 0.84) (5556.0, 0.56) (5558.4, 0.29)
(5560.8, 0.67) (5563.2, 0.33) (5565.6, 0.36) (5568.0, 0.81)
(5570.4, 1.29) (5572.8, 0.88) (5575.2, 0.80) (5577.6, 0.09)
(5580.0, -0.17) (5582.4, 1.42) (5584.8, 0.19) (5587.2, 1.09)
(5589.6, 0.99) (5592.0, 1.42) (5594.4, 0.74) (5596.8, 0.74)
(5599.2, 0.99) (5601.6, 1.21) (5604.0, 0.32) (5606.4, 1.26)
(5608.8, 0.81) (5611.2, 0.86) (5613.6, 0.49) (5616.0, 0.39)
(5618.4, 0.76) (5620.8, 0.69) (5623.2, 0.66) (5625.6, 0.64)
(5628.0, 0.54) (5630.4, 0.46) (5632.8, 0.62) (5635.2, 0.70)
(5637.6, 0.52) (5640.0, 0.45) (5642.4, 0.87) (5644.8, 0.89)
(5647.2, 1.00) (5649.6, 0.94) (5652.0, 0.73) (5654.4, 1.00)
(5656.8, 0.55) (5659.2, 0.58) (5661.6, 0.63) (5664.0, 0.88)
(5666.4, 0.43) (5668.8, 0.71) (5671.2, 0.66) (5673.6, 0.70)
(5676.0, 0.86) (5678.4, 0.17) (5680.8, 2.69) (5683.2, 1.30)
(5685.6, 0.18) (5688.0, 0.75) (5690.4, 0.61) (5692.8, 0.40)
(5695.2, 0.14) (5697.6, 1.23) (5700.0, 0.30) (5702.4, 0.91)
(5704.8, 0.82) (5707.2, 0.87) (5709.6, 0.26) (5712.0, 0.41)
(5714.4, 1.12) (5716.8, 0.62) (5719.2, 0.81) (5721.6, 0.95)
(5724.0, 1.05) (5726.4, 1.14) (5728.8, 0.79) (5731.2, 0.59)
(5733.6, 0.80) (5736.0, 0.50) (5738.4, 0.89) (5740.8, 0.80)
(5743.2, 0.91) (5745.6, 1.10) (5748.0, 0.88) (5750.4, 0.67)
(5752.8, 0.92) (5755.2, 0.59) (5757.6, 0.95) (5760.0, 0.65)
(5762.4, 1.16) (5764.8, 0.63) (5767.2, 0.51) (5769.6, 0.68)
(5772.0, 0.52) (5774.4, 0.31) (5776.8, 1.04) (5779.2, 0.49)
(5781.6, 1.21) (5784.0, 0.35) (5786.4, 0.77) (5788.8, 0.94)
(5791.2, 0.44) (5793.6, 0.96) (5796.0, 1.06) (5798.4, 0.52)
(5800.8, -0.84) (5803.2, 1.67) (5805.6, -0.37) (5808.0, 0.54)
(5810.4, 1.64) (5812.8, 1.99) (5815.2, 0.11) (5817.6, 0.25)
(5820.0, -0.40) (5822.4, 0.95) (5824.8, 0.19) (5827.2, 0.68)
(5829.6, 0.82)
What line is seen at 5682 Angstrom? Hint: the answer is H-beta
